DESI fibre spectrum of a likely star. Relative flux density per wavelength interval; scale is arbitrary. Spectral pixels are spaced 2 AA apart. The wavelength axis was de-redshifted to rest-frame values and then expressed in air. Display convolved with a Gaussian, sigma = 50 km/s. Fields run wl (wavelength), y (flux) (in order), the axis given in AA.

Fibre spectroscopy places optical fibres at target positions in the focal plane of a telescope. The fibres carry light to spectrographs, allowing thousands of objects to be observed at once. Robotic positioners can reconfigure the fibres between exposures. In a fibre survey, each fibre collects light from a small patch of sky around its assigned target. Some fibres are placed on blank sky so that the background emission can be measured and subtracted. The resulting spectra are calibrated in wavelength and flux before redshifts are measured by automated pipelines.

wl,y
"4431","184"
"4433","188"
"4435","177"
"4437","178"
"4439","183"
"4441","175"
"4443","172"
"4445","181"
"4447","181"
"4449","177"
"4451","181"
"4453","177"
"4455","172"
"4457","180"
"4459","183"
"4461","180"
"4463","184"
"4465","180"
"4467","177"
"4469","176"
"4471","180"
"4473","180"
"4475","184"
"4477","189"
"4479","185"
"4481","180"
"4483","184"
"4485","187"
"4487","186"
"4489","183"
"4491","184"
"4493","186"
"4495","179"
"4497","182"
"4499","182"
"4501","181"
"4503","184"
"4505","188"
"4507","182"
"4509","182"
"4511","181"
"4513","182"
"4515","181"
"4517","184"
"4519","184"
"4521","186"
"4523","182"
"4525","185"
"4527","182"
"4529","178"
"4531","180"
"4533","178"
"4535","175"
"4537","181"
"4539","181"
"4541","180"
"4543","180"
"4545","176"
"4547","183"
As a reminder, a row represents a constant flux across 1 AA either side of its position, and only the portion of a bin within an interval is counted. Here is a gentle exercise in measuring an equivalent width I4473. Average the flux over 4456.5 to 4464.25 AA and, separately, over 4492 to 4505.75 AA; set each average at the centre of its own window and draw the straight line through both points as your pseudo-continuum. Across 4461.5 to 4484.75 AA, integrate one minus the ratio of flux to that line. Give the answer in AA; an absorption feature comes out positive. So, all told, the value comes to 0.0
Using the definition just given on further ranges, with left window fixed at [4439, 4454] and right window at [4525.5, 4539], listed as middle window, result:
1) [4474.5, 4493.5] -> -0.7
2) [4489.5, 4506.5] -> -0.4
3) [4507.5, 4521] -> -0.3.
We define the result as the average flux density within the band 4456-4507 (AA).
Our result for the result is 183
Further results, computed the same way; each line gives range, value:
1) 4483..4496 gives 184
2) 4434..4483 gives 180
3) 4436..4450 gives 178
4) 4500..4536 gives 182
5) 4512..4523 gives 183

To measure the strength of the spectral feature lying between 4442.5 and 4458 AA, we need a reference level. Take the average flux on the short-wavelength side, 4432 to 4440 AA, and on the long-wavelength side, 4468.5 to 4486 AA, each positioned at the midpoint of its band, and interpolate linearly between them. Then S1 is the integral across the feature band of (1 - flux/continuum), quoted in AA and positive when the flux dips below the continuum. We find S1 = 0.4 AA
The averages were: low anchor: 182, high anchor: 183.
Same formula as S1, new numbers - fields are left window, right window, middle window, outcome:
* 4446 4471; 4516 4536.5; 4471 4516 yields -0.7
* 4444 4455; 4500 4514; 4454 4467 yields 0.0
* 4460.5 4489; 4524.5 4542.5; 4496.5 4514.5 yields -0.2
